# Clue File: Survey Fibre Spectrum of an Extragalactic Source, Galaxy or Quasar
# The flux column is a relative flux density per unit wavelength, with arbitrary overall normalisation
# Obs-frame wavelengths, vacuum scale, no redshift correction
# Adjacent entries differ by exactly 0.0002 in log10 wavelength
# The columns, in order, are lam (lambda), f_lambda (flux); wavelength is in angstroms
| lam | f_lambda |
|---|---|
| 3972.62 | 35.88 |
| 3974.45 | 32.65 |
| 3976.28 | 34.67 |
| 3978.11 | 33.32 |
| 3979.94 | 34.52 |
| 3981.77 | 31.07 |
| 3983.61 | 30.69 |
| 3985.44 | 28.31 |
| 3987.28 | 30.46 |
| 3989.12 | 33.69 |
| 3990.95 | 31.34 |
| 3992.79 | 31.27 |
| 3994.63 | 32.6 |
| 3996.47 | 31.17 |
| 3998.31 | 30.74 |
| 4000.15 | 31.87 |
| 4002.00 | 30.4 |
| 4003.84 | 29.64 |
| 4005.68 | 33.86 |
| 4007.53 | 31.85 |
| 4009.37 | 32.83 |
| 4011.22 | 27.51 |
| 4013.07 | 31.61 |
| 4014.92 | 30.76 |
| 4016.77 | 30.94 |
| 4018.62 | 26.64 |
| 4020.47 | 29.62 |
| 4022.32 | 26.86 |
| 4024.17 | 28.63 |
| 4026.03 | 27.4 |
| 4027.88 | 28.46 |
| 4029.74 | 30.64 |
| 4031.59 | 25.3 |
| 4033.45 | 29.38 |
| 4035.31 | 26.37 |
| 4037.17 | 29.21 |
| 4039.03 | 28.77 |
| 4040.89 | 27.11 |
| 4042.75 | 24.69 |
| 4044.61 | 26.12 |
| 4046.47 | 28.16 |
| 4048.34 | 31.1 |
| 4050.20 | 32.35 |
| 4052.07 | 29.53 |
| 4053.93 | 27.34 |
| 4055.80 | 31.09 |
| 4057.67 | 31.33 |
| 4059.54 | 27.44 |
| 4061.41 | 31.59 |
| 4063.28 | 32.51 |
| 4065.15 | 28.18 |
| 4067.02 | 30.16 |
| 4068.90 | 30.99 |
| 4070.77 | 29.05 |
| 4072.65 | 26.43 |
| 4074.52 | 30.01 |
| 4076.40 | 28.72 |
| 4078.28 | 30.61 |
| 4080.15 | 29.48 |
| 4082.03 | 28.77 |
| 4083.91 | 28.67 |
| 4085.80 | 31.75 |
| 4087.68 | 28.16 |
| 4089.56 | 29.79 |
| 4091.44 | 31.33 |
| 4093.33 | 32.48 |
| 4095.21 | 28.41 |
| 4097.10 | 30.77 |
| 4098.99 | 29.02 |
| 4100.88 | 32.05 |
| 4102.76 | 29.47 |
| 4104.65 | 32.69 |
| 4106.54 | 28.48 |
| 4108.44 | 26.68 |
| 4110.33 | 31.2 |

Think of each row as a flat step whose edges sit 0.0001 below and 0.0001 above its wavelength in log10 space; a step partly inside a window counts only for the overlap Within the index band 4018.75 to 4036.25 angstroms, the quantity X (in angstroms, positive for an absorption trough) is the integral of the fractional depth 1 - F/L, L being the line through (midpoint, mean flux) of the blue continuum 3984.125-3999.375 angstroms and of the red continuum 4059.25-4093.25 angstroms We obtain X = 1.5 angstroms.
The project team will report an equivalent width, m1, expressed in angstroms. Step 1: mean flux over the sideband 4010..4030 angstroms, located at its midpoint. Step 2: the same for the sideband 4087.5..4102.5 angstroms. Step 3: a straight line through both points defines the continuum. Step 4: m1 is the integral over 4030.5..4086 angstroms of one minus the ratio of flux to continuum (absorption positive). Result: 1.2 angstroms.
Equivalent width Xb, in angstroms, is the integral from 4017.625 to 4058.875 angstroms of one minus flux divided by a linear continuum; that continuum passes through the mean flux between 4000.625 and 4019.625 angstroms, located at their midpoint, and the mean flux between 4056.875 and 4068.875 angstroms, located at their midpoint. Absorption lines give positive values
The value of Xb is 2.7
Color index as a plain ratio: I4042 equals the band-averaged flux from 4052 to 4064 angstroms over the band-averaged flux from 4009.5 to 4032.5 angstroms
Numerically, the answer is 1.0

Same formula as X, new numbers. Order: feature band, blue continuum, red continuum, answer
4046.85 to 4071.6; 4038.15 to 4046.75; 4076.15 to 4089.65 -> -1.9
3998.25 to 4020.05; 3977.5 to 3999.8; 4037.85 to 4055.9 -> -0.1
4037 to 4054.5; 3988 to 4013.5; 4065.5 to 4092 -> 1.1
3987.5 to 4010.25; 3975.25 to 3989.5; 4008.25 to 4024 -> -0.7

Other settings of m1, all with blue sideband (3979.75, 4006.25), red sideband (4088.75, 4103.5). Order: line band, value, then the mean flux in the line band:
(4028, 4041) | 1.2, 28.2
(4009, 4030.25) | 1.3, 29.2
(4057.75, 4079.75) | 0.7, 29.7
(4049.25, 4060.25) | 0.3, 29.9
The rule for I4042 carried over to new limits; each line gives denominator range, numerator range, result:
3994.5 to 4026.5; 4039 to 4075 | 0.97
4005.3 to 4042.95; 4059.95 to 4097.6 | 1.03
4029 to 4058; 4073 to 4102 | 1.05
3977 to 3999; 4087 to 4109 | 0.95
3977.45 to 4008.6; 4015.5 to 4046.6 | 0.88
